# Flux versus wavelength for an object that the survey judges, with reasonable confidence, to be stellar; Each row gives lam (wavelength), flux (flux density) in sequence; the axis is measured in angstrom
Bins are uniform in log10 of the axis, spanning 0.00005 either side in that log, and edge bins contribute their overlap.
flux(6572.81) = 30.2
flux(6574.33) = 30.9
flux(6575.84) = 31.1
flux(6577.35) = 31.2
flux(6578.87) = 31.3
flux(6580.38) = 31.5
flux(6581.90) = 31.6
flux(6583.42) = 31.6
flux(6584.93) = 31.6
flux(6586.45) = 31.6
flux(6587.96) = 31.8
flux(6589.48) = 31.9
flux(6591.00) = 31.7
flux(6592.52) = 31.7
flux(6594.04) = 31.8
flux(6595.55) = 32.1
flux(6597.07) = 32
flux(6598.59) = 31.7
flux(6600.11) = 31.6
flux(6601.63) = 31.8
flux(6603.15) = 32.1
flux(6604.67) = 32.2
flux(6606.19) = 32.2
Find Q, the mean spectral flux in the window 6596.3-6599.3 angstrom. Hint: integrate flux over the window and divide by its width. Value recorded 31.8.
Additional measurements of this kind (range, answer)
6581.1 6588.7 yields 31.6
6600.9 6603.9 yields 32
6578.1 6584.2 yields 31.5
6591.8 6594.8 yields 31.8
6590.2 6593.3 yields 31.6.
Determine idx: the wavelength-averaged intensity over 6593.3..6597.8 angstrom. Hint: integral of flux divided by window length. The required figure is 32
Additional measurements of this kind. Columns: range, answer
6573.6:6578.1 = 31.1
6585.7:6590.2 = 31.8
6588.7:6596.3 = 31.8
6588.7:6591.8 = 31.7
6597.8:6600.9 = 31.6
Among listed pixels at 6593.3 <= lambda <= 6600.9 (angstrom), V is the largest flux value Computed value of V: 32.1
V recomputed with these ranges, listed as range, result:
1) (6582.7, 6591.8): 31.9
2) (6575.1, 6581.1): 31.5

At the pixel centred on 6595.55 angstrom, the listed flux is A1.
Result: 32.1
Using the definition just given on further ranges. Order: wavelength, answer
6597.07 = 32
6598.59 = 31.7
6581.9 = 31.6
